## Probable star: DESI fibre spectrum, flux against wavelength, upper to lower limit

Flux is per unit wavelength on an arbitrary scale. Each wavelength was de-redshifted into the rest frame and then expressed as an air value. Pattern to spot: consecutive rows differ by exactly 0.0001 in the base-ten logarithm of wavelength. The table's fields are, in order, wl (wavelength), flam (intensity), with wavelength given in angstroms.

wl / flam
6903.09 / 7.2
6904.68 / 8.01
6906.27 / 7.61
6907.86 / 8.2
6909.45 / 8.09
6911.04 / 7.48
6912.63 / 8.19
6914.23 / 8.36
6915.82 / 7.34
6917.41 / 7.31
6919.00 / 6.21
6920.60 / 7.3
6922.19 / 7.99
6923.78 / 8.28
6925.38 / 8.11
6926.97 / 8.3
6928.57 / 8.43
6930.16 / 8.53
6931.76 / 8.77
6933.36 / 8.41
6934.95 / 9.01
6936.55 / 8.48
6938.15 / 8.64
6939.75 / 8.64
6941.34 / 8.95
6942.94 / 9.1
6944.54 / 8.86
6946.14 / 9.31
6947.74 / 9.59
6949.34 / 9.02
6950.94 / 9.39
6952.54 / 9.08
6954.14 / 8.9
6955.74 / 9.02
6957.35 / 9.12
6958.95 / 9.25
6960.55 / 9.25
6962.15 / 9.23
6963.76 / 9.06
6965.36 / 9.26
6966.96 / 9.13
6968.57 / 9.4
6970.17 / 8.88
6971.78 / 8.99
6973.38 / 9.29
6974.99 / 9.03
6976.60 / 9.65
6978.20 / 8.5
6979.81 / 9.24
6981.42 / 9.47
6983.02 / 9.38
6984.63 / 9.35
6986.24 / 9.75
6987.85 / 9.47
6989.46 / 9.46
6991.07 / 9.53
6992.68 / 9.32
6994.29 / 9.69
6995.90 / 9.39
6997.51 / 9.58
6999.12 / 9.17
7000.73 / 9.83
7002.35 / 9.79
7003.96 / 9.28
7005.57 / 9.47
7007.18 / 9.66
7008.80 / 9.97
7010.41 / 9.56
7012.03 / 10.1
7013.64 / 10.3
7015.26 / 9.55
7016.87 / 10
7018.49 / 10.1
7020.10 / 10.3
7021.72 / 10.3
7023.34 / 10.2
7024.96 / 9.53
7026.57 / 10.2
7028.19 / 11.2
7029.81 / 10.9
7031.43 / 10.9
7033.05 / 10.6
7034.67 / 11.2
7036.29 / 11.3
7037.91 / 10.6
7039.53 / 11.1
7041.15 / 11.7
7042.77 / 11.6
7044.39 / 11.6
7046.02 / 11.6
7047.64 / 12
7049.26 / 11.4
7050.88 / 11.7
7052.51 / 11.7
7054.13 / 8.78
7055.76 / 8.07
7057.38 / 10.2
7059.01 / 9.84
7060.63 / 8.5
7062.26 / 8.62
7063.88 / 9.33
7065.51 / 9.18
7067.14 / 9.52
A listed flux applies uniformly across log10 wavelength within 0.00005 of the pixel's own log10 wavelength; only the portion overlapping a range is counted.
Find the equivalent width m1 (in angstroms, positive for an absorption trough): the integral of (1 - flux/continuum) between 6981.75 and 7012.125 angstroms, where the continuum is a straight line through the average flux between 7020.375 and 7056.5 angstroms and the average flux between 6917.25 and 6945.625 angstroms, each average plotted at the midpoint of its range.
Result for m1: 0.9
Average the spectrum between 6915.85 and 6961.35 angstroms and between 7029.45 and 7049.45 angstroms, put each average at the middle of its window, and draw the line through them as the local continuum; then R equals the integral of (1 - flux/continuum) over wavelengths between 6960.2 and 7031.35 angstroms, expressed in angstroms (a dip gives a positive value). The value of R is 3.4 angstroms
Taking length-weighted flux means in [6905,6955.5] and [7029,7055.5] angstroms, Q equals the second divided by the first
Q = 1.3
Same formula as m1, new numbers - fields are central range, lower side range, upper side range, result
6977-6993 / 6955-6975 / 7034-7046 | 0.6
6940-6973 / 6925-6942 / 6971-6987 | -0.8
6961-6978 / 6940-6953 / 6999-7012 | 0.3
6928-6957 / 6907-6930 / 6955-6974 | -1.3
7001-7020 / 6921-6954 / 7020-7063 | 0.4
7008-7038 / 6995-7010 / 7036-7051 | 0.5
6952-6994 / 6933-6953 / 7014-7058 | 1.2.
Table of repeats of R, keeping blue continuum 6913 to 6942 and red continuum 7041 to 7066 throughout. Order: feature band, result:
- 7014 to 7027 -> -0.3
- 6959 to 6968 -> -0.4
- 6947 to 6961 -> -0.9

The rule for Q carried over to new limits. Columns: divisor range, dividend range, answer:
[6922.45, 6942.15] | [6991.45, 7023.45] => 1.14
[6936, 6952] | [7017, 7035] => 1.16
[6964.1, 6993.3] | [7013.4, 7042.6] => 1.14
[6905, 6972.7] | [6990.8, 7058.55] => 1.20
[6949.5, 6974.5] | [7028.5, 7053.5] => 1.24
